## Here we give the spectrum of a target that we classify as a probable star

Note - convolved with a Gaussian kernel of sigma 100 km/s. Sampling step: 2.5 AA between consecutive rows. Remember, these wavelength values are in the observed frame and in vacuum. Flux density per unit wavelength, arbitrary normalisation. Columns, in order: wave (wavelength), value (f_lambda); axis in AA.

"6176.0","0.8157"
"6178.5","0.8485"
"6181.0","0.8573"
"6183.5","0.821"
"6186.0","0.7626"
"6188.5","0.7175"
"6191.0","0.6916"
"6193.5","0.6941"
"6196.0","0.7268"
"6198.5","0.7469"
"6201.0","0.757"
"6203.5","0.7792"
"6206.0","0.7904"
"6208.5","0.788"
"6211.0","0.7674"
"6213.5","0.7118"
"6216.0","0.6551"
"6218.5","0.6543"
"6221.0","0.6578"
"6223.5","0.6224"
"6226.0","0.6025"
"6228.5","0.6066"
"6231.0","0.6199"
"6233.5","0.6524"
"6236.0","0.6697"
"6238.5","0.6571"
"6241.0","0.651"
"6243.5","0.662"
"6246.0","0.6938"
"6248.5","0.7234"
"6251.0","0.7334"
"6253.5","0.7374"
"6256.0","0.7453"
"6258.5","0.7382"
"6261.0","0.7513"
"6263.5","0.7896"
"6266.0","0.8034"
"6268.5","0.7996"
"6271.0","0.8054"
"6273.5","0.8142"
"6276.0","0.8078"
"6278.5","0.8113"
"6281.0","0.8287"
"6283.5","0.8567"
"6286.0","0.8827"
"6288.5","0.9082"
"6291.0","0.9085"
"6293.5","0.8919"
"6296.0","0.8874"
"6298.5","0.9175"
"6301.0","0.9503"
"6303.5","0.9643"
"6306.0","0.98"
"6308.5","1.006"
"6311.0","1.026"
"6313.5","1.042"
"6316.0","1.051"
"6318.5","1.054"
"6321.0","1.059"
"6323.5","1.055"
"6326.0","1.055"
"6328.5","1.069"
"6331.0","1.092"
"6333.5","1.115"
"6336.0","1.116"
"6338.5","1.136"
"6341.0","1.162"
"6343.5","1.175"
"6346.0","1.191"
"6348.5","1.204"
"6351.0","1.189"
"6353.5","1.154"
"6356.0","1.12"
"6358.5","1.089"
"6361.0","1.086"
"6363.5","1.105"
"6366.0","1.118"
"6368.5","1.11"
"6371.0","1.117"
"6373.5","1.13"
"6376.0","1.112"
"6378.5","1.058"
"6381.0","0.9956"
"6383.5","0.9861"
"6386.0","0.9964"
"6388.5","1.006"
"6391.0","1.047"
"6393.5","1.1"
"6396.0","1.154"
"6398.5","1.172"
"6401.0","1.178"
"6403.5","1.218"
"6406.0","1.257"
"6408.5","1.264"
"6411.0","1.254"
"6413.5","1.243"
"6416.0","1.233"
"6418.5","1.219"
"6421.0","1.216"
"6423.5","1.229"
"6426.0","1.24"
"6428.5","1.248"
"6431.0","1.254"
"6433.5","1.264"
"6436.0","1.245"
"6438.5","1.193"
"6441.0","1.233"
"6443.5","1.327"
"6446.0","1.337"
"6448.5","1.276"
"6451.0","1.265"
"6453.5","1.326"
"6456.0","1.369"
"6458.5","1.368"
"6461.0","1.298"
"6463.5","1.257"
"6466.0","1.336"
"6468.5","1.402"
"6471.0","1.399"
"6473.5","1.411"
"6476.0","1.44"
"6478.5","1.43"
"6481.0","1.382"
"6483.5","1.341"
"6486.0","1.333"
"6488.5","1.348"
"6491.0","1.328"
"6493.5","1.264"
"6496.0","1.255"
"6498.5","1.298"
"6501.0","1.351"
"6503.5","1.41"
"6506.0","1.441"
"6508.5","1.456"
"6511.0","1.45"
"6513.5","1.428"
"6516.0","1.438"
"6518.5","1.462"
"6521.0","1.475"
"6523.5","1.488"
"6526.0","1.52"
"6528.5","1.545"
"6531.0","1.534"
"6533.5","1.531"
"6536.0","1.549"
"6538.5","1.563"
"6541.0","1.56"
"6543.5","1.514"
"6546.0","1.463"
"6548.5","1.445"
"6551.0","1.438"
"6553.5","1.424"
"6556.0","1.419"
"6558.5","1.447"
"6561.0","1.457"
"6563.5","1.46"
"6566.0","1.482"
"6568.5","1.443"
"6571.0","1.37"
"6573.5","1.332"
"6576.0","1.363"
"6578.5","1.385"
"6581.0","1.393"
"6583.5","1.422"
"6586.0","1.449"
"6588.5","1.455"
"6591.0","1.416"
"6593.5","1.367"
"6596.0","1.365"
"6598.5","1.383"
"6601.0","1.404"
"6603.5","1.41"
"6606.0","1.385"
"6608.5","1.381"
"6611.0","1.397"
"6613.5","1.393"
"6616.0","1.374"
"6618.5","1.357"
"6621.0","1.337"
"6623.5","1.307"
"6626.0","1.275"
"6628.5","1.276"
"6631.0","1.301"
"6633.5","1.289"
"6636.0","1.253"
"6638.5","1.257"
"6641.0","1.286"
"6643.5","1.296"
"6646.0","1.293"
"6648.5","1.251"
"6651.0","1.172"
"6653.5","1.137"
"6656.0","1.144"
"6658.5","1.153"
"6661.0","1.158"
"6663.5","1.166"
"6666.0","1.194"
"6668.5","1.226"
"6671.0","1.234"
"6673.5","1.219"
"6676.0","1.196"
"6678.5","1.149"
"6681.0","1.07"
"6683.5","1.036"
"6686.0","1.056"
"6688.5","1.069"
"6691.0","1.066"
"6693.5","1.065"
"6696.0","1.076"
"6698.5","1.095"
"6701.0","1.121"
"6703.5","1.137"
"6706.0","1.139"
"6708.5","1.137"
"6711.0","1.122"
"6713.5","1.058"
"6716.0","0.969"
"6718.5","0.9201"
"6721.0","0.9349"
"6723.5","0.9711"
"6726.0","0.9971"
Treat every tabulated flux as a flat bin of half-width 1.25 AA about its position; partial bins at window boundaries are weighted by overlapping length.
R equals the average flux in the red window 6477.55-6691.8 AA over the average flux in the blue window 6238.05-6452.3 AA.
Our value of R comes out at 1.30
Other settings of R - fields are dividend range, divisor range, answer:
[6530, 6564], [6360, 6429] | 1.30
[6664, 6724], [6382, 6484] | 0.88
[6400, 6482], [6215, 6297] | 1.73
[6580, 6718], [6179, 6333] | 1.52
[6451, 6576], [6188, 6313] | 1.83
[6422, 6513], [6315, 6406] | 1.20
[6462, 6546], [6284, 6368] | 1.35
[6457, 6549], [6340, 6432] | 1.23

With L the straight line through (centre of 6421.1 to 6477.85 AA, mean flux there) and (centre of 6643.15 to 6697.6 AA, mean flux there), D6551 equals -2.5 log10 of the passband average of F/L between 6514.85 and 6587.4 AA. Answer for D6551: -0.18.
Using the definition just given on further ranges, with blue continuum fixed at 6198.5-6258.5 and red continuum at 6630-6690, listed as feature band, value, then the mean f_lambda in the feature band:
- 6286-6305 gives -0.19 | 0.917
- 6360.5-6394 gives -0.23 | 1.07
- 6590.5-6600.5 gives -0.23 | 1.38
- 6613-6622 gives -0.19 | 1.36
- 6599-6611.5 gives -0.23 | 1.39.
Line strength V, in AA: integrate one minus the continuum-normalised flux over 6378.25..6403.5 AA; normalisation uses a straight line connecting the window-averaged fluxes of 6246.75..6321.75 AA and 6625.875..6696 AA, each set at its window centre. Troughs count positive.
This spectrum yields -3.02 AA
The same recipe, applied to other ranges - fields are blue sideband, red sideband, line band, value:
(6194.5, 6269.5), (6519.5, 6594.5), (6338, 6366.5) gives -4.62 AA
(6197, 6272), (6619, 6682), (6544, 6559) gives -4.58 AA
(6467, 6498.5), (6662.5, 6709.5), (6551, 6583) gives -3.86 AA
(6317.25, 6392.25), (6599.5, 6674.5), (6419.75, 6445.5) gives -2.26 AA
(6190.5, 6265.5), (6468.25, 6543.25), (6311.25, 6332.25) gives -2.43 AA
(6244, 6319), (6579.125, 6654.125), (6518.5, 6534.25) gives -3.93 AA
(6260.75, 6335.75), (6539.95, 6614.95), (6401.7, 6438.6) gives -2.92 AA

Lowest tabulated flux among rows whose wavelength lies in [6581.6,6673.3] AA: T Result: 1.137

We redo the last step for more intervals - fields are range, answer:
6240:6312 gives 0.651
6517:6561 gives 1.419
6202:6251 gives 0.6025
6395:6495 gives 1.154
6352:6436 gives 0.9861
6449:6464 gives 1.257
